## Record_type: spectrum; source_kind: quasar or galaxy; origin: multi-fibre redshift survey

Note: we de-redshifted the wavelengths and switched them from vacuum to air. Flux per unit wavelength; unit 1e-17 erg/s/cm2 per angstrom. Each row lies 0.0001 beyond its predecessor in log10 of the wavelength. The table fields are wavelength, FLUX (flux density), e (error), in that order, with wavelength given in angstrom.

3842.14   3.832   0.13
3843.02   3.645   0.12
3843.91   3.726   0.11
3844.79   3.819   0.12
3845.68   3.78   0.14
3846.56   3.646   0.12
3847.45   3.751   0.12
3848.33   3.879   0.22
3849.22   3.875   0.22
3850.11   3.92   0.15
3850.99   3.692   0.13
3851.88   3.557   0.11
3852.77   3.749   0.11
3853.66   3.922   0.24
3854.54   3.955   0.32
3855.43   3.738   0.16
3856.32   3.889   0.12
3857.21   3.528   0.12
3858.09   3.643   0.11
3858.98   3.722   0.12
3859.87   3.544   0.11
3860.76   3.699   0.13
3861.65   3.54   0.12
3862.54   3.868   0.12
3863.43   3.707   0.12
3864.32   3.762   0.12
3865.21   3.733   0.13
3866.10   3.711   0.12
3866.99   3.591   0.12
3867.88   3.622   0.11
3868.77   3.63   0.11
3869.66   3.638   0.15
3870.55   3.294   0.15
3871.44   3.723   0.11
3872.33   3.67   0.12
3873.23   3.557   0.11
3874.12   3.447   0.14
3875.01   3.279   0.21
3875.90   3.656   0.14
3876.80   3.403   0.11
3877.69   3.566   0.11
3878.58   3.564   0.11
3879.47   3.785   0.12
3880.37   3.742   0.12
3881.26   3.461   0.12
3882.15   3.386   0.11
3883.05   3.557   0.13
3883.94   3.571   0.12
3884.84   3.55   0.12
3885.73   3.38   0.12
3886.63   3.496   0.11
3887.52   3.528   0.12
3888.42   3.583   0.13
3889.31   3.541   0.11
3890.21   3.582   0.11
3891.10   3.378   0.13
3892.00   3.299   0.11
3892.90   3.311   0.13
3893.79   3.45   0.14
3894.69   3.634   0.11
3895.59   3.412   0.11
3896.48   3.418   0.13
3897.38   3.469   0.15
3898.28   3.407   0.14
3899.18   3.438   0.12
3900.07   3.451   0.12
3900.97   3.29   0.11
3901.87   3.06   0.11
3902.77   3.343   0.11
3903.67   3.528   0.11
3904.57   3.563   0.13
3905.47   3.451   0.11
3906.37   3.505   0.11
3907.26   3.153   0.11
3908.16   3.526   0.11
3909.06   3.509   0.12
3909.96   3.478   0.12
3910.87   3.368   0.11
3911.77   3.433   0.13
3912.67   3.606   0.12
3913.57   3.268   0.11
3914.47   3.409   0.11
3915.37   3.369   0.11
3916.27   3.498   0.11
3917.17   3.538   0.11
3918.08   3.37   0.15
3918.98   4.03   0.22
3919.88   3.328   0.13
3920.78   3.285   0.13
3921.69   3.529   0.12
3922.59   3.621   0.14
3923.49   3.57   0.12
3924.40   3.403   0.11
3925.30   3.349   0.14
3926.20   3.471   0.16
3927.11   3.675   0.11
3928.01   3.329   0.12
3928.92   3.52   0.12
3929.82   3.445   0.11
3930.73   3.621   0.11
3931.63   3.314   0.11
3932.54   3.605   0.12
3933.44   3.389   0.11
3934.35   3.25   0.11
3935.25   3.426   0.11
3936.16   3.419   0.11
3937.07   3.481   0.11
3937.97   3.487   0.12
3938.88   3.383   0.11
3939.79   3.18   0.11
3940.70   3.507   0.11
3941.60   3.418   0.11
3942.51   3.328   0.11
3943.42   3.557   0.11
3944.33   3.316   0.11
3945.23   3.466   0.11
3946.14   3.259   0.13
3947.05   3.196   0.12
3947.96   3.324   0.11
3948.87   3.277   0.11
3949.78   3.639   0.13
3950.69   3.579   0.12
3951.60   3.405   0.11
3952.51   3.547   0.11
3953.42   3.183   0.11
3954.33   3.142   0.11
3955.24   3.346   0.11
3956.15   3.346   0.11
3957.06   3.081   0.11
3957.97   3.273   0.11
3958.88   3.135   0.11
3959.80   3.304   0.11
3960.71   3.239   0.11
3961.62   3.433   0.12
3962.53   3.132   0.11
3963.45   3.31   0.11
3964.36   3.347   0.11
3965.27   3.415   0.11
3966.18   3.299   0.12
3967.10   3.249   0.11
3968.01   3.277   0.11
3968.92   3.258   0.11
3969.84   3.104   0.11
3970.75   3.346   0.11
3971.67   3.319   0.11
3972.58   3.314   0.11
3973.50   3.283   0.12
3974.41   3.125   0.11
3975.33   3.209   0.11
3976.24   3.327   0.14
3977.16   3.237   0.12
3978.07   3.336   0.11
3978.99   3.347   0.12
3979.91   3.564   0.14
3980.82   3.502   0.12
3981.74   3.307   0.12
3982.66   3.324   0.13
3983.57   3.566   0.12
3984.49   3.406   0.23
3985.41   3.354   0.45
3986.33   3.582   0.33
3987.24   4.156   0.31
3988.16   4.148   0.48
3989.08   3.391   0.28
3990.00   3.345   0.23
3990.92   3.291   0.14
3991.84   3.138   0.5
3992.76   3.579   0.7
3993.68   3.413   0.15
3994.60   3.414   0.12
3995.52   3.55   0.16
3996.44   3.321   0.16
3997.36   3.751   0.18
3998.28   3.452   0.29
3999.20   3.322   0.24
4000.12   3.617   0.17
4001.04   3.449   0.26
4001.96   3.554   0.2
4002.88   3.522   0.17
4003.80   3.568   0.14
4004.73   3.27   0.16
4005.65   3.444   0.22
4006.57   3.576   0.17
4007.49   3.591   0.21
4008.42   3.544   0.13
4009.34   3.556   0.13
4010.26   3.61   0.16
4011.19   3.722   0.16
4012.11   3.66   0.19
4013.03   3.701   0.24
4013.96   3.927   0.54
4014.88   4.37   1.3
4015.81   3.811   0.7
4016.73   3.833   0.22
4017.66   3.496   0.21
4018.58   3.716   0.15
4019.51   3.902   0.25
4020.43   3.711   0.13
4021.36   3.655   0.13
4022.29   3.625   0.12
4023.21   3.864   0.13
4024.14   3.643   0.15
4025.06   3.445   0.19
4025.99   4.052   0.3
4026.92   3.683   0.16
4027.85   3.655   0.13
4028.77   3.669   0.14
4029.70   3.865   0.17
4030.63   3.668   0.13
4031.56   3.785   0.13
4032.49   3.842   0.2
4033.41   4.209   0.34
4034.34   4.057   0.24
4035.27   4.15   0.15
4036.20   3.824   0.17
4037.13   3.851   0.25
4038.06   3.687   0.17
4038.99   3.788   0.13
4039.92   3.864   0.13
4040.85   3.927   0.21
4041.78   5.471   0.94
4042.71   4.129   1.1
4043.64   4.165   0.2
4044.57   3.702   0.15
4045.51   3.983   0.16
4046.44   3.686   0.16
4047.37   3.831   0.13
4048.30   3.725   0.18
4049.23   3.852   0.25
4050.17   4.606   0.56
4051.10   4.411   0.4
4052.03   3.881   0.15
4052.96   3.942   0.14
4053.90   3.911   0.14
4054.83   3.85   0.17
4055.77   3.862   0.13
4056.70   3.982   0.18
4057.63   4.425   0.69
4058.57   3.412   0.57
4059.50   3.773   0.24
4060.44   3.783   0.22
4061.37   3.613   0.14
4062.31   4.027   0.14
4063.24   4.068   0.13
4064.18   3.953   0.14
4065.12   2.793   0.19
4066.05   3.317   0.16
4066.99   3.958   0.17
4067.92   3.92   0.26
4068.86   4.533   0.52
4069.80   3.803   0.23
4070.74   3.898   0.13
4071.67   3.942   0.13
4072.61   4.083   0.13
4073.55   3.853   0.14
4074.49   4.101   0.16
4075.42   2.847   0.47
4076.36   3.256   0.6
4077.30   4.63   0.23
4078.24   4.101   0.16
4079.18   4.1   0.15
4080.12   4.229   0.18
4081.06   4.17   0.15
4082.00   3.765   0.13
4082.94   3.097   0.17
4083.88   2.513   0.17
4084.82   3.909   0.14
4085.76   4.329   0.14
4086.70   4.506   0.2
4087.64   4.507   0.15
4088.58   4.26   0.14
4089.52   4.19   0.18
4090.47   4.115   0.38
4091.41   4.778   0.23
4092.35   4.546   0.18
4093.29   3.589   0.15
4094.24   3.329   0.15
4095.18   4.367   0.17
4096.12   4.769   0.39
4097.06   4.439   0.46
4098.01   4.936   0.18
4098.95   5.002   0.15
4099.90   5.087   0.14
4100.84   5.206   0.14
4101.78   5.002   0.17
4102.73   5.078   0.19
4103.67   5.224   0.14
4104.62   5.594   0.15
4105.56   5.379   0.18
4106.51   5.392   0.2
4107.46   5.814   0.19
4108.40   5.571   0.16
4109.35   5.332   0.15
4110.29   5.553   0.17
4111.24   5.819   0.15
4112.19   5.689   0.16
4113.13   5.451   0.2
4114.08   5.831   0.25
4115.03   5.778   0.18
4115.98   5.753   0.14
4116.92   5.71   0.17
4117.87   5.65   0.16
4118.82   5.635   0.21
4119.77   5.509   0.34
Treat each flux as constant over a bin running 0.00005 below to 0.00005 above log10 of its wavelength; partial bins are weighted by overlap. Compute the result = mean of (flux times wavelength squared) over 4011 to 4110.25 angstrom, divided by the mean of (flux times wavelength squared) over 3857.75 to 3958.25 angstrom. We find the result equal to 1.3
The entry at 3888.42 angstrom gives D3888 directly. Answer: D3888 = 3.583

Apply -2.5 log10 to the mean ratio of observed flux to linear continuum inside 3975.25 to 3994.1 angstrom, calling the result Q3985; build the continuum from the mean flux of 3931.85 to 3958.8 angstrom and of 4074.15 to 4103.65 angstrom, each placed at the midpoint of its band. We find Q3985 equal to 0.046 mag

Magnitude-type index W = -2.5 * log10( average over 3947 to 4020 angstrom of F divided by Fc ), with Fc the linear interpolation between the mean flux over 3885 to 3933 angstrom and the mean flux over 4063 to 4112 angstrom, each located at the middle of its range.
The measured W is 0.11 mag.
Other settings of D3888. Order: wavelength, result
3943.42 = 3.557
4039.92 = 3.864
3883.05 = 3.557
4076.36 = 3.256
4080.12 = 4.229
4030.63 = 3.668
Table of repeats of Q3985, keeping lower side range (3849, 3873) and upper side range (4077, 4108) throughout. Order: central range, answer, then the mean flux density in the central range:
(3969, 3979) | 0.24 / 3.26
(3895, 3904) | 0.13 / 3.38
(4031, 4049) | 0.09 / 3.98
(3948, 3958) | 0.20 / 3.35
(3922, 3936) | 0.14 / 3.47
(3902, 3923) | 0.12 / 3.46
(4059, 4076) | 0.16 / 3.79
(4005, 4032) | 0.14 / 3.71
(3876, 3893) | 0.08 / 3.52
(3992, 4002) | 0.19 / 3.48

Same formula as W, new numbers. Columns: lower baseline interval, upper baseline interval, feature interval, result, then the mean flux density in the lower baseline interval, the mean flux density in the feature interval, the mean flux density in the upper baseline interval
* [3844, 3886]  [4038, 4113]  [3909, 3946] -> 0.11 mag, 3.66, 3.45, 4.26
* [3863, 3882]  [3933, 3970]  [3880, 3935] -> 0.01 mag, 3.59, 3.46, 3.34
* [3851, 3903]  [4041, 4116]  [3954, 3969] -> 0.19 mag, 3.56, 3.27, 4.33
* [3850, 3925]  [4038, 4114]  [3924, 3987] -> 0.13 mag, 3.54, 3.36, 4.27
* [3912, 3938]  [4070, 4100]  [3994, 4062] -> 0.02 mag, 3.47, 3.79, 4.09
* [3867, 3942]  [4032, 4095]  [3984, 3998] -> 0.06 mag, 3.47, 3.52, 3.95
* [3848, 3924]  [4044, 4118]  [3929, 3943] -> 0.10 mag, 3.55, 3.42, 4.36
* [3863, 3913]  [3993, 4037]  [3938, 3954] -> 0.06 mag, 3.5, 3.39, 3.68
